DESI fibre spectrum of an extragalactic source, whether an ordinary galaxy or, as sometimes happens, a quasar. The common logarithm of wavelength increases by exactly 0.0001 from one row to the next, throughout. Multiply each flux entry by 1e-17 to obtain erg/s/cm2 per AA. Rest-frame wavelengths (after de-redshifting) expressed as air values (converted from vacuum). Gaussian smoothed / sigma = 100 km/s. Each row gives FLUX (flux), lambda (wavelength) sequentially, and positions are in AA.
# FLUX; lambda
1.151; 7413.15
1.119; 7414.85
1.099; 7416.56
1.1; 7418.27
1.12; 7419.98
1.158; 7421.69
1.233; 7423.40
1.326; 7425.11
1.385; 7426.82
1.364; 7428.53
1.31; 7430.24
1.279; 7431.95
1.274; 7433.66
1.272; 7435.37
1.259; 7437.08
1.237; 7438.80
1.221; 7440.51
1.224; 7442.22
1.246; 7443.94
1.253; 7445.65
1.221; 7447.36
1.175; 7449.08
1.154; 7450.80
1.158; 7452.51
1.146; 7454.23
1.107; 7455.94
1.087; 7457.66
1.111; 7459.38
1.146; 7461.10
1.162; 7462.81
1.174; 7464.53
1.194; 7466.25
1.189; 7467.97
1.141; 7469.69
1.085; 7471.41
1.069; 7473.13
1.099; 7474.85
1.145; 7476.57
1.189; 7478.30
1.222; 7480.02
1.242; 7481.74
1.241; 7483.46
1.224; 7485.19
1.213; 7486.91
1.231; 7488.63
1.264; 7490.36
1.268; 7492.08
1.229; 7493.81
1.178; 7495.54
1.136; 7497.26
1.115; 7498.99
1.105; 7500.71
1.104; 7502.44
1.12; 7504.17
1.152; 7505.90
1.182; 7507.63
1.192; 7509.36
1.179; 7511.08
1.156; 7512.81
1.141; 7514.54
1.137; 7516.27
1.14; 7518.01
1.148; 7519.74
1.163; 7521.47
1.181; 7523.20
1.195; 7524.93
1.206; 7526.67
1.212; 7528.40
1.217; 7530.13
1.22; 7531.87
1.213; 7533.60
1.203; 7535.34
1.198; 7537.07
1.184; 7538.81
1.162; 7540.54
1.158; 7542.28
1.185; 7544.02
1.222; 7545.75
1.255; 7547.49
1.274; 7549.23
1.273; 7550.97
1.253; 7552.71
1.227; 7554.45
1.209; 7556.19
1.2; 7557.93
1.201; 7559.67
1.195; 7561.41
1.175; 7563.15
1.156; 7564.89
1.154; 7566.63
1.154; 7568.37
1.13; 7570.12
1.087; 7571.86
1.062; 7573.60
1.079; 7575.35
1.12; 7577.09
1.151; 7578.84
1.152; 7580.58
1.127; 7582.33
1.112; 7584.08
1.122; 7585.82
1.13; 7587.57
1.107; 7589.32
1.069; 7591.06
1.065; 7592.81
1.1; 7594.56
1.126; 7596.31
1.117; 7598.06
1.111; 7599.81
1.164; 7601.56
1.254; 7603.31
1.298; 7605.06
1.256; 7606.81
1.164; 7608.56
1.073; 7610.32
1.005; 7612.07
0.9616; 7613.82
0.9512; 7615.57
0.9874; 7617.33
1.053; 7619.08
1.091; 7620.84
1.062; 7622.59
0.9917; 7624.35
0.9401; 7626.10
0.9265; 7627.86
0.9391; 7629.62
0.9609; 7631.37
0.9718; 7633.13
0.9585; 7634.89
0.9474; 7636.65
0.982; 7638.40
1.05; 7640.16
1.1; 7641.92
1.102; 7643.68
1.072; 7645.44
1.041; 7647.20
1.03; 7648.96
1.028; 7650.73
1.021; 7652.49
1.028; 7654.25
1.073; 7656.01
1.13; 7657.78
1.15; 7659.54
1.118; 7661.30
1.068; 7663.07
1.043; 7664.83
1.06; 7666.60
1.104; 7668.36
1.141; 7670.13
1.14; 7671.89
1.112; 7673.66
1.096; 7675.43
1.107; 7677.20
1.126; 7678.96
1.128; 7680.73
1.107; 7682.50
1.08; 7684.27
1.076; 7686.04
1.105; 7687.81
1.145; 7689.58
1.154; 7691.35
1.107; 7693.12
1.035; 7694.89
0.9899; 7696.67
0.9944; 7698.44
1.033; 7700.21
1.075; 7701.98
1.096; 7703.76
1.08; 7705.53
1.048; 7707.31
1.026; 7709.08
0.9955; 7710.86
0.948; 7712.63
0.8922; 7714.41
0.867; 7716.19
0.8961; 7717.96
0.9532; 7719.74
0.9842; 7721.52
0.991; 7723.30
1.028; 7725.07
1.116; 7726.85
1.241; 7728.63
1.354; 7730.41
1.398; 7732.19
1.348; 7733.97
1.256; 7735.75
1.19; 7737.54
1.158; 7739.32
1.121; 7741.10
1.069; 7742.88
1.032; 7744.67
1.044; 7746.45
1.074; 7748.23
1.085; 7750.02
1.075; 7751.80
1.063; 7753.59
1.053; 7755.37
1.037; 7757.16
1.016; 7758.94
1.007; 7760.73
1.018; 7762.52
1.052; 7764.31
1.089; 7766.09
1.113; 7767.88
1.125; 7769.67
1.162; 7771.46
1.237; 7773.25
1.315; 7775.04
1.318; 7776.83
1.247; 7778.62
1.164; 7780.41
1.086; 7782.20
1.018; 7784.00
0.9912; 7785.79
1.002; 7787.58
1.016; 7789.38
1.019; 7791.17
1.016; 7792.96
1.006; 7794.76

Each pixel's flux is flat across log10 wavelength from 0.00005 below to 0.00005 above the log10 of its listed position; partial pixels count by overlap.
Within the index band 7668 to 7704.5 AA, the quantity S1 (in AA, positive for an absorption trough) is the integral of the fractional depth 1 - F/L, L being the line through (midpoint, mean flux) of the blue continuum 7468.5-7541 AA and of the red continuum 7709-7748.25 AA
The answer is 0.4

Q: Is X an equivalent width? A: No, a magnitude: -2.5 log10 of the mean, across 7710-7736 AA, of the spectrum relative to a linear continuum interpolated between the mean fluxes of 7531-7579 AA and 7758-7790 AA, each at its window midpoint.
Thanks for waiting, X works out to 0.05 mag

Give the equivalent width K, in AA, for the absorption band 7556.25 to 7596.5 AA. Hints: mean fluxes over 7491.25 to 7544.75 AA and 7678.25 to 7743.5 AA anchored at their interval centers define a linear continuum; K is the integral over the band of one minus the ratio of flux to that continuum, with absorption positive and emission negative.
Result 0.6 AA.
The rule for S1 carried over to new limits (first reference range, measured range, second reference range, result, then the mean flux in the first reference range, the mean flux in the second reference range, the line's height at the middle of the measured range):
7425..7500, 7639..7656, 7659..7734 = 0.8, 1.2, 1.08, 1.11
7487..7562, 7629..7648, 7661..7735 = 1.8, 1.19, 1.08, 1.12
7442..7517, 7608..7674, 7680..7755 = 4.1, 1.17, 1.08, 1.11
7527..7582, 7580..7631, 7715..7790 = 3.5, 1.18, 1.1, 1.16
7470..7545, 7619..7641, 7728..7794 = 3.1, 1.18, 1.12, 1.15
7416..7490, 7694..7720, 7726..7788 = 3.4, 1.2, 1.13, 1.14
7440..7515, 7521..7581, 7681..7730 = -2.8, 1.17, 1.04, 1.13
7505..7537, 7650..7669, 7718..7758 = 1.1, 1.18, 1.12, 1.14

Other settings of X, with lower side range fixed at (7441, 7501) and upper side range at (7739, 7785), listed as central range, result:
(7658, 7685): 0.02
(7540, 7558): -0.06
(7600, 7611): -0.05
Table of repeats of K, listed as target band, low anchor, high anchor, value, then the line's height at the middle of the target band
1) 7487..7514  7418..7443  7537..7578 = 0.9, 1.21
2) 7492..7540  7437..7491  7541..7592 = 0.0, 1.17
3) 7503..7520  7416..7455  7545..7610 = 0.6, 1.19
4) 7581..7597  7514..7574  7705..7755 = 0.7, 1.16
